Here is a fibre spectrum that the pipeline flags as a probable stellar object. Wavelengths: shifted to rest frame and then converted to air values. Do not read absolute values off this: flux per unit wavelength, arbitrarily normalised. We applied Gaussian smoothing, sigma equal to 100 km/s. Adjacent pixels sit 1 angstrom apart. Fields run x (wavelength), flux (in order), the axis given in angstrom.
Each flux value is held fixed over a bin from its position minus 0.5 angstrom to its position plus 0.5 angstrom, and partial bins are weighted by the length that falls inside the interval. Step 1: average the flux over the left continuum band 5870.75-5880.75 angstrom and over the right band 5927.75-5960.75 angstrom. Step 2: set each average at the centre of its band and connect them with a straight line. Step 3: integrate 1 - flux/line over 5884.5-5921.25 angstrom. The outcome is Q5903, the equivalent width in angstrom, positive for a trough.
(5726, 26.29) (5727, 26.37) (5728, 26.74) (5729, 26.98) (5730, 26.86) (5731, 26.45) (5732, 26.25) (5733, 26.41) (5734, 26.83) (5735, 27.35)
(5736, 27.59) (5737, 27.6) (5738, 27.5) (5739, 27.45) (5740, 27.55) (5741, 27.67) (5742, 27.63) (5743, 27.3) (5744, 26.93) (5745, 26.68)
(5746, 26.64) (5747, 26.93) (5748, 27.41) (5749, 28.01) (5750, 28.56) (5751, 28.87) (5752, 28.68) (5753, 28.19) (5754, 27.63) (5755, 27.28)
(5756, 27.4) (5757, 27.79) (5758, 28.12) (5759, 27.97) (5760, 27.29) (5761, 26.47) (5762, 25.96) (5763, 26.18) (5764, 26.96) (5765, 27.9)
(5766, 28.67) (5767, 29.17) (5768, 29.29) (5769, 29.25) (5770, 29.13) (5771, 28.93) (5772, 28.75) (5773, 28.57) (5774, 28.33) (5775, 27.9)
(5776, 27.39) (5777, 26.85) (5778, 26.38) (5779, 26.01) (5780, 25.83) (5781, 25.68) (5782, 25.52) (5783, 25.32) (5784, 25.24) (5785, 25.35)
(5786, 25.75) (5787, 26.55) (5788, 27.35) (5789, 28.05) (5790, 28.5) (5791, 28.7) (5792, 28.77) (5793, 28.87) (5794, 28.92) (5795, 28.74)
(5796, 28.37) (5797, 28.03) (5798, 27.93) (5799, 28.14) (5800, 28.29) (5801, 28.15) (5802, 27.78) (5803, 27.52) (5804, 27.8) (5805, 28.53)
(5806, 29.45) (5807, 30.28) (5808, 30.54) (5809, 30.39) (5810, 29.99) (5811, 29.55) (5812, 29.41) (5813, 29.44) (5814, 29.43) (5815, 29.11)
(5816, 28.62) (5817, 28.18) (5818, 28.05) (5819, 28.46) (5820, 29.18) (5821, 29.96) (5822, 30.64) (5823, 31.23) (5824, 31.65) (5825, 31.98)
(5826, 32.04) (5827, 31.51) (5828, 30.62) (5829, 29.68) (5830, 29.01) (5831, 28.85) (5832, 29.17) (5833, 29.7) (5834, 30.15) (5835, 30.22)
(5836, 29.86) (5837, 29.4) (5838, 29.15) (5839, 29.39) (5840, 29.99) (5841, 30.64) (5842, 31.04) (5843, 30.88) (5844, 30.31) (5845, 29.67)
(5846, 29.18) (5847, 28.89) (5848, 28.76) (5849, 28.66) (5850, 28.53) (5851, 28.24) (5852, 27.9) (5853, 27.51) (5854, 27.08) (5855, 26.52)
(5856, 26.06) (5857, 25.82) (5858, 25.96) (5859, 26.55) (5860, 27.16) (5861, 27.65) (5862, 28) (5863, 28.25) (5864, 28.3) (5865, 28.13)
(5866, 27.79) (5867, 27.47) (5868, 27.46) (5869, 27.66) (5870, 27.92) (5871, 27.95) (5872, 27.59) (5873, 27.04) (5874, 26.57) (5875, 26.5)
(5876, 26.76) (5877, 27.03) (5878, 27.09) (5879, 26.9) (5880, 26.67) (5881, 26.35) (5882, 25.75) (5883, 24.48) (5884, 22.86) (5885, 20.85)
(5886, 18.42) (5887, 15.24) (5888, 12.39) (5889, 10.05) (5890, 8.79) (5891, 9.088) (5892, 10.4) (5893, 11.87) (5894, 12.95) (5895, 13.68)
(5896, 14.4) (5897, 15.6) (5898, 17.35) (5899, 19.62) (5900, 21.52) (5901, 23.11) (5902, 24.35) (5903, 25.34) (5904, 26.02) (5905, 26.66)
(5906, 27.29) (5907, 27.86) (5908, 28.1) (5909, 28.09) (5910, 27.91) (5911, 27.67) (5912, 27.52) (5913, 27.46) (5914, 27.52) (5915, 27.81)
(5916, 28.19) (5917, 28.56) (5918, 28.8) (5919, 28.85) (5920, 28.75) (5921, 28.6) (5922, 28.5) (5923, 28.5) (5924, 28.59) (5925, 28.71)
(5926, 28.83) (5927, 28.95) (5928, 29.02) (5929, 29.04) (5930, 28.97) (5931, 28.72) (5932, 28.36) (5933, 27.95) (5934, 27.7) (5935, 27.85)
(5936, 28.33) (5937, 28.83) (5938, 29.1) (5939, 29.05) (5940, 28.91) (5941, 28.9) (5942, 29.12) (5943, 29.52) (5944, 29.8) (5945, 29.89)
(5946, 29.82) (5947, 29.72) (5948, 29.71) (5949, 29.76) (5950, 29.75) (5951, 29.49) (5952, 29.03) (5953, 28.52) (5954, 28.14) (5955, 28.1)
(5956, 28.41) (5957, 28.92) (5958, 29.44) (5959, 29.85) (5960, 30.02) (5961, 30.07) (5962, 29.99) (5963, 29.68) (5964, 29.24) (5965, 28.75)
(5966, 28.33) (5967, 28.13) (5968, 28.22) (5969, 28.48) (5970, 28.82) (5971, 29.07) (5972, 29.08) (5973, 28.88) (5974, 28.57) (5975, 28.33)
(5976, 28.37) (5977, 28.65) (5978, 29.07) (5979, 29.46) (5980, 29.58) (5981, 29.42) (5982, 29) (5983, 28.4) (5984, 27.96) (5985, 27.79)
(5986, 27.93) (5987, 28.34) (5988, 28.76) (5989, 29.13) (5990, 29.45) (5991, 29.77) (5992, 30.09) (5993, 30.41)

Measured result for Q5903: 8.1 angstrom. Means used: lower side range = 27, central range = 21.8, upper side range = 29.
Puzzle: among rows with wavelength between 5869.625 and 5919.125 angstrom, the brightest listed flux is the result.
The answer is 28.85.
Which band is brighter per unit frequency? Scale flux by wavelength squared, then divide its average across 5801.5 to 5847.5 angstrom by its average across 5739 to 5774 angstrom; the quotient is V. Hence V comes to 1.09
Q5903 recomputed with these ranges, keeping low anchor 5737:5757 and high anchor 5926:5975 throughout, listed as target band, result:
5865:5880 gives 0.62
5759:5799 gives 0.43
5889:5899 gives 5.49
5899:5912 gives 1.23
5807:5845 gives -2.42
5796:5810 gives -0.37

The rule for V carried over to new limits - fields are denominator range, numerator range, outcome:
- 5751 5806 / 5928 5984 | 1.11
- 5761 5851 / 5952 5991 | 1.06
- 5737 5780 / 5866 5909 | 0.83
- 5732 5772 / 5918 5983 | 1.12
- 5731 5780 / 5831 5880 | 1.06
